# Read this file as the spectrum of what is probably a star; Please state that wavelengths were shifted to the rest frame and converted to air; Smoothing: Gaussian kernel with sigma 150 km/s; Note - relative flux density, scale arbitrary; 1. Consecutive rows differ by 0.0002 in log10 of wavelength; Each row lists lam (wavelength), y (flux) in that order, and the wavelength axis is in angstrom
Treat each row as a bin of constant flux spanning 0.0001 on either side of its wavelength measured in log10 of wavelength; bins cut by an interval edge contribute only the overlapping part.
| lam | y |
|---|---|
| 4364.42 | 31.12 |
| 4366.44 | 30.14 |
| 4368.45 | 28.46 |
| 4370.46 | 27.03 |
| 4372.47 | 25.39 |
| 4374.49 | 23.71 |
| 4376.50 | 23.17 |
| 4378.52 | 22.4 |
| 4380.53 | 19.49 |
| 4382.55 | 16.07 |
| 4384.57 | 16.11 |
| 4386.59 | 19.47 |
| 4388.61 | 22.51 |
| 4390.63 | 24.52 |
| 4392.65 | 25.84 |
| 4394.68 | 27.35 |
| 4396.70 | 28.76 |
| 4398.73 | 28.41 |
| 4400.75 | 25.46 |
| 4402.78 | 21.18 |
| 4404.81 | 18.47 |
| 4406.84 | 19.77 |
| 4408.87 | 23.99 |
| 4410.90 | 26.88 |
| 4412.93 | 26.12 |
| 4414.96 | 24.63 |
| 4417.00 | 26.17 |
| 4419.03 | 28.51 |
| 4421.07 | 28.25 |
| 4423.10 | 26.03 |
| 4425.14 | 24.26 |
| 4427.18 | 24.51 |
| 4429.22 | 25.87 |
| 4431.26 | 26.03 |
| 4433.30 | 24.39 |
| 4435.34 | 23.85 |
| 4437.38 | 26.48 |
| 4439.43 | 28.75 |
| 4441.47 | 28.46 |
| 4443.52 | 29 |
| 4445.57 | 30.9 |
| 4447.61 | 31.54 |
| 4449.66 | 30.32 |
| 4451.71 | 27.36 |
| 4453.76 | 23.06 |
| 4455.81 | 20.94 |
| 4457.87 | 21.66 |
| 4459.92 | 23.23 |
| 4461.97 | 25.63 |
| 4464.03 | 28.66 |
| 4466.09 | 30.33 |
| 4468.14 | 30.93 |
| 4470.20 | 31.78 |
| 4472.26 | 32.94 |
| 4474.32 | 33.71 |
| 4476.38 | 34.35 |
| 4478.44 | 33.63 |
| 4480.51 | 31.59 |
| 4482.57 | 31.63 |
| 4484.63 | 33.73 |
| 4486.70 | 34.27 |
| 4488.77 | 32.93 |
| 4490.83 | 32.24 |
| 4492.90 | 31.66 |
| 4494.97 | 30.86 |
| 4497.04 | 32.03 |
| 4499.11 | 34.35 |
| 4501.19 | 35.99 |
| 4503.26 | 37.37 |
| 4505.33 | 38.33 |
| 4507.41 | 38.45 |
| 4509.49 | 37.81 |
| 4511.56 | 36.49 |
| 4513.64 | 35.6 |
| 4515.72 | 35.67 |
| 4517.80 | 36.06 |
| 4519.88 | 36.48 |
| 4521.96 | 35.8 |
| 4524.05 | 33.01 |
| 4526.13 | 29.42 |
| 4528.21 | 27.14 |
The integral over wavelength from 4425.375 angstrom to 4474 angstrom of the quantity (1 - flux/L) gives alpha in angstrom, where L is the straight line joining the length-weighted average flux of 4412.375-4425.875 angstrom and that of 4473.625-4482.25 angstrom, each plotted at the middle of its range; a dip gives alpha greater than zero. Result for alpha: 4.19 angstrom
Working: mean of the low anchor 26.3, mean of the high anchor 33.2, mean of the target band 27.3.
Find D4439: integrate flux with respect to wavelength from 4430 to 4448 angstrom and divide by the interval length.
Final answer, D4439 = 27.6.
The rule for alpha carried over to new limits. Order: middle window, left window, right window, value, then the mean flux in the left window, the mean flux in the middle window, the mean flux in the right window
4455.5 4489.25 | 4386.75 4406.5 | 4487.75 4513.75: 1.9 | 24.3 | 30.3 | 34.9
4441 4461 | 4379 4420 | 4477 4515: 1.8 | 23.5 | 26.6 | 34.4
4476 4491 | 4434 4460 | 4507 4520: -0.4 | 26.7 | 33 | 36.6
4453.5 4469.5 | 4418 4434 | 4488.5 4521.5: 2.3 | 26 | 25.8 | 35.2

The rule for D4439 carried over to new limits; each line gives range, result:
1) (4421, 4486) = 28.3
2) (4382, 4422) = 24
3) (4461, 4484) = 31.4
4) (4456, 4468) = 25.9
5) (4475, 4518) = 34.5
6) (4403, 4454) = 26.1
